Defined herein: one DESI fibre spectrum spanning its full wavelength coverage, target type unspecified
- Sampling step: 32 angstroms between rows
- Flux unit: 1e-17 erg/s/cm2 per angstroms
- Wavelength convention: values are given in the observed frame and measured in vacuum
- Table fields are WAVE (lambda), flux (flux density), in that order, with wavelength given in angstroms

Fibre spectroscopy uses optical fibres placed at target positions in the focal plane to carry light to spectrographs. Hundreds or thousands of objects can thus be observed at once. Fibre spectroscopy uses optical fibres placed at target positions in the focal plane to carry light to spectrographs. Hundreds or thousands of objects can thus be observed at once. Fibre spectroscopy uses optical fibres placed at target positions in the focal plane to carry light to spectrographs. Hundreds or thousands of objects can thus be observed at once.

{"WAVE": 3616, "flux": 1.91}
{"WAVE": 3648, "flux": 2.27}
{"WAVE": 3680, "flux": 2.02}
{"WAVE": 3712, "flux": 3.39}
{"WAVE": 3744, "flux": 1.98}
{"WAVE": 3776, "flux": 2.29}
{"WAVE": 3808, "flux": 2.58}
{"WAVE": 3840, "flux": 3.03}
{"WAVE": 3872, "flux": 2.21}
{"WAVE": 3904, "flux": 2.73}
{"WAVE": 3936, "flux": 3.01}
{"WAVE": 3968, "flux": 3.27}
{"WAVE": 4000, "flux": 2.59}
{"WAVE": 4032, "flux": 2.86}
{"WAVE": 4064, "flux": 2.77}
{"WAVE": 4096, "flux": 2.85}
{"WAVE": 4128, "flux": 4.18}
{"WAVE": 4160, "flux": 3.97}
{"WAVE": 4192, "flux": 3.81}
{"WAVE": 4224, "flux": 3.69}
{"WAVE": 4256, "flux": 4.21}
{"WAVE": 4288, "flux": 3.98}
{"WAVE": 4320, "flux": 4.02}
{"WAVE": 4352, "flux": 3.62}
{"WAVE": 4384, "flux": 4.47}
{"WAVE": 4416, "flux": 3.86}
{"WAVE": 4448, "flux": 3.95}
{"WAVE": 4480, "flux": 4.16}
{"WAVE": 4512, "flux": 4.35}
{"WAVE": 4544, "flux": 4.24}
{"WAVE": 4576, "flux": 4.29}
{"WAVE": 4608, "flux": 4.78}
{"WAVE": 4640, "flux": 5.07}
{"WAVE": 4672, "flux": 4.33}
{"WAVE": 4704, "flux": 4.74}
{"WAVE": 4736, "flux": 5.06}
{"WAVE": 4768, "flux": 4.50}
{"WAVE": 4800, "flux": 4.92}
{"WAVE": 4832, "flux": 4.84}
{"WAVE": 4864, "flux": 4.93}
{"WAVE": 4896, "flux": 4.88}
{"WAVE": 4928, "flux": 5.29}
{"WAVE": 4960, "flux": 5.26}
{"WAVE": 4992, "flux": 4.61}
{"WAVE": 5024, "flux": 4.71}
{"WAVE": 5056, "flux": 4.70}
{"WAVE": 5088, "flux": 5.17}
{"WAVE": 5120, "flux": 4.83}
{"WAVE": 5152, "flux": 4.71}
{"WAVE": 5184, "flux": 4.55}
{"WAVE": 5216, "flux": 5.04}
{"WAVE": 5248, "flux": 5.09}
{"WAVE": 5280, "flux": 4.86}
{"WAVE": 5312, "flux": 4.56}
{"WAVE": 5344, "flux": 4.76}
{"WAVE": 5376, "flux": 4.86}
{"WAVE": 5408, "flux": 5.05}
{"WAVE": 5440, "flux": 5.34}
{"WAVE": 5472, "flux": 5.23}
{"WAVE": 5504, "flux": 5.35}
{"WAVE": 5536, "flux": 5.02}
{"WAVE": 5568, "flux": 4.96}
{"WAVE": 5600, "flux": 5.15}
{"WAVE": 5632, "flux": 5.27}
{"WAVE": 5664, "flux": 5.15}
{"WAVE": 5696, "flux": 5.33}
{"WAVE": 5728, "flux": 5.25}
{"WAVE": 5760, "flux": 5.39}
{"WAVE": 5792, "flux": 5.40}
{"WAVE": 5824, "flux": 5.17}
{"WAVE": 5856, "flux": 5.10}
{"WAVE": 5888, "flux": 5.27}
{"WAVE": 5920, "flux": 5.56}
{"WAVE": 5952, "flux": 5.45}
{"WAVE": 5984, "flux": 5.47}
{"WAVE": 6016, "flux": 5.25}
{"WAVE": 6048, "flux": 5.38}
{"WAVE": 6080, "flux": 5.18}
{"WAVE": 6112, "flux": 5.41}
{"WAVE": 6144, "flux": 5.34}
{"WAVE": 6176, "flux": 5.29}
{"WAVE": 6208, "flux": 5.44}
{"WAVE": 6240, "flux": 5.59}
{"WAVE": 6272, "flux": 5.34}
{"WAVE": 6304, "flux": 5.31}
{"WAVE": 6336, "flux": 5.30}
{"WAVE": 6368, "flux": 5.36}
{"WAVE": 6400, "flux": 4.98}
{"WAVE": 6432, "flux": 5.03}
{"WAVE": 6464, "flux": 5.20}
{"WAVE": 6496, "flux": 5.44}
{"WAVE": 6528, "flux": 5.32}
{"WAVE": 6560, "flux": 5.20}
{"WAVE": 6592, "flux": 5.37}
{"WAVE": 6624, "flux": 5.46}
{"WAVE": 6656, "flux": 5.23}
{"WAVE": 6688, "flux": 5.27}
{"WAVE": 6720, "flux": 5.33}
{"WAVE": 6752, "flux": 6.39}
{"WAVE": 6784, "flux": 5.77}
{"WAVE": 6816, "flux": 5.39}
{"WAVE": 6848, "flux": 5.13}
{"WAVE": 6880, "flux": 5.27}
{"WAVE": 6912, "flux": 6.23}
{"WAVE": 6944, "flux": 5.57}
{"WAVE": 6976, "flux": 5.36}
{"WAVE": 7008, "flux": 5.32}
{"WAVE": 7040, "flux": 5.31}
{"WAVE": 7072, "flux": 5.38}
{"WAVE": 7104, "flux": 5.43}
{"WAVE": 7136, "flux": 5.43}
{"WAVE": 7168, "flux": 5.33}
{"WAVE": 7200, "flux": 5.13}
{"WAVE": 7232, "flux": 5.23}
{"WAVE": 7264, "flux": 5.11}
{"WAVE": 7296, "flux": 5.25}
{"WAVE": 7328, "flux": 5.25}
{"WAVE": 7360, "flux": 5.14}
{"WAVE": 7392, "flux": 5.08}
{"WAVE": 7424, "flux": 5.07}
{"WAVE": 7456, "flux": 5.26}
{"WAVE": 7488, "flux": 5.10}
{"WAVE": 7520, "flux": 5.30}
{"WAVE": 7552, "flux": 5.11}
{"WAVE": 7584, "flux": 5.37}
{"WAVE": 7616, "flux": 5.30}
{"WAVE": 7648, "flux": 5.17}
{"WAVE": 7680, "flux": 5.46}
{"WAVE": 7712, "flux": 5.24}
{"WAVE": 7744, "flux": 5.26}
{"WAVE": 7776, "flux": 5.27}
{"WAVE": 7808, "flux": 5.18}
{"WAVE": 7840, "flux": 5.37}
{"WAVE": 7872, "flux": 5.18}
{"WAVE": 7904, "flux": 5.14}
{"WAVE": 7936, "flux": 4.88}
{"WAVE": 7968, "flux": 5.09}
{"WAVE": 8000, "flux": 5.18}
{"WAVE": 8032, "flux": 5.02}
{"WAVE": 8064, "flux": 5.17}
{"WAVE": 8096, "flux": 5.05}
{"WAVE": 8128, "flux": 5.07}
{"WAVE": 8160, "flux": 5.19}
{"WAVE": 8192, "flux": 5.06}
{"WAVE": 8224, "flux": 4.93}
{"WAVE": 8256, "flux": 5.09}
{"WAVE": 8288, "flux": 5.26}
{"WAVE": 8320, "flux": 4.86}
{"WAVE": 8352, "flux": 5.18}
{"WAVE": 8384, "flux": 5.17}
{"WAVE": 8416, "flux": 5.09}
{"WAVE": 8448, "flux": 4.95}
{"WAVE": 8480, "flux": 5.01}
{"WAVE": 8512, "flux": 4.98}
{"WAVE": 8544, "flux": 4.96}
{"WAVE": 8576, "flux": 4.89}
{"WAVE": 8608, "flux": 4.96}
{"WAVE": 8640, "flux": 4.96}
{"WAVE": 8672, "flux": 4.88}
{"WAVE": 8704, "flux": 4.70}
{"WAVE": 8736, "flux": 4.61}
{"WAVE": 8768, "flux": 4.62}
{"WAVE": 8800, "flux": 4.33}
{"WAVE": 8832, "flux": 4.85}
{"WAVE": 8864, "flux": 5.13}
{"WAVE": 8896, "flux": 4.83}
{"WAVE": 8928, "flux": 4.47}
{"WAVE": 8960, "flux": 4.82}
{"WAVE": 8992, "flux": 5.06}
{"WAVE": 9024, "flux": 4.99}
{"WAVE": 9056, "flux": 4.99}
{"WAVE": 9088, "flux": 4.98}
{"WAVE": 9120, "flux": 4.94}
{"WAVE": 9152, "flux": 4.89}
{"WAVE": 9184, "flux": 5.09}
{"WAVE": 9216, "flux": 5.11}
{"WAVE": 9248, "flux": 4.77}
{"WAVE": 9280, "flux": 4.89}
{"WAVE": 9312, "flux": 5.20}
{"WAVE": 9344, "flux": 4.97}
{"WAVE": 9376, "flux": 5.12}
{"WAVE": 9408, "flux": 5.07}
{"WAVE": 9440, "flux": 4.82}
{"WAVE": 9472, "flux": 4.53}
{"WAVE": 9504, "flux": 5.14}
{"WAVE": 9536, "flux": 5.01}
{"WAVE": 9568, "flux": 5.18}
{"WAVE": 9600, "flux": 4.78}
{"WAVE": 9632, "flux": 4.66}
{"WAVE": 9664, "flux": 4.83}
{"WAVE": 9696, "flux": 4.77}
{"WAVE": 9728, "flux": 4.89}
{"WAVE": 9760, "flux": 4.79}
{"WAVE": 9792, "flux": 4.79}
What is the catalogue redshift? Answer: 0.03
